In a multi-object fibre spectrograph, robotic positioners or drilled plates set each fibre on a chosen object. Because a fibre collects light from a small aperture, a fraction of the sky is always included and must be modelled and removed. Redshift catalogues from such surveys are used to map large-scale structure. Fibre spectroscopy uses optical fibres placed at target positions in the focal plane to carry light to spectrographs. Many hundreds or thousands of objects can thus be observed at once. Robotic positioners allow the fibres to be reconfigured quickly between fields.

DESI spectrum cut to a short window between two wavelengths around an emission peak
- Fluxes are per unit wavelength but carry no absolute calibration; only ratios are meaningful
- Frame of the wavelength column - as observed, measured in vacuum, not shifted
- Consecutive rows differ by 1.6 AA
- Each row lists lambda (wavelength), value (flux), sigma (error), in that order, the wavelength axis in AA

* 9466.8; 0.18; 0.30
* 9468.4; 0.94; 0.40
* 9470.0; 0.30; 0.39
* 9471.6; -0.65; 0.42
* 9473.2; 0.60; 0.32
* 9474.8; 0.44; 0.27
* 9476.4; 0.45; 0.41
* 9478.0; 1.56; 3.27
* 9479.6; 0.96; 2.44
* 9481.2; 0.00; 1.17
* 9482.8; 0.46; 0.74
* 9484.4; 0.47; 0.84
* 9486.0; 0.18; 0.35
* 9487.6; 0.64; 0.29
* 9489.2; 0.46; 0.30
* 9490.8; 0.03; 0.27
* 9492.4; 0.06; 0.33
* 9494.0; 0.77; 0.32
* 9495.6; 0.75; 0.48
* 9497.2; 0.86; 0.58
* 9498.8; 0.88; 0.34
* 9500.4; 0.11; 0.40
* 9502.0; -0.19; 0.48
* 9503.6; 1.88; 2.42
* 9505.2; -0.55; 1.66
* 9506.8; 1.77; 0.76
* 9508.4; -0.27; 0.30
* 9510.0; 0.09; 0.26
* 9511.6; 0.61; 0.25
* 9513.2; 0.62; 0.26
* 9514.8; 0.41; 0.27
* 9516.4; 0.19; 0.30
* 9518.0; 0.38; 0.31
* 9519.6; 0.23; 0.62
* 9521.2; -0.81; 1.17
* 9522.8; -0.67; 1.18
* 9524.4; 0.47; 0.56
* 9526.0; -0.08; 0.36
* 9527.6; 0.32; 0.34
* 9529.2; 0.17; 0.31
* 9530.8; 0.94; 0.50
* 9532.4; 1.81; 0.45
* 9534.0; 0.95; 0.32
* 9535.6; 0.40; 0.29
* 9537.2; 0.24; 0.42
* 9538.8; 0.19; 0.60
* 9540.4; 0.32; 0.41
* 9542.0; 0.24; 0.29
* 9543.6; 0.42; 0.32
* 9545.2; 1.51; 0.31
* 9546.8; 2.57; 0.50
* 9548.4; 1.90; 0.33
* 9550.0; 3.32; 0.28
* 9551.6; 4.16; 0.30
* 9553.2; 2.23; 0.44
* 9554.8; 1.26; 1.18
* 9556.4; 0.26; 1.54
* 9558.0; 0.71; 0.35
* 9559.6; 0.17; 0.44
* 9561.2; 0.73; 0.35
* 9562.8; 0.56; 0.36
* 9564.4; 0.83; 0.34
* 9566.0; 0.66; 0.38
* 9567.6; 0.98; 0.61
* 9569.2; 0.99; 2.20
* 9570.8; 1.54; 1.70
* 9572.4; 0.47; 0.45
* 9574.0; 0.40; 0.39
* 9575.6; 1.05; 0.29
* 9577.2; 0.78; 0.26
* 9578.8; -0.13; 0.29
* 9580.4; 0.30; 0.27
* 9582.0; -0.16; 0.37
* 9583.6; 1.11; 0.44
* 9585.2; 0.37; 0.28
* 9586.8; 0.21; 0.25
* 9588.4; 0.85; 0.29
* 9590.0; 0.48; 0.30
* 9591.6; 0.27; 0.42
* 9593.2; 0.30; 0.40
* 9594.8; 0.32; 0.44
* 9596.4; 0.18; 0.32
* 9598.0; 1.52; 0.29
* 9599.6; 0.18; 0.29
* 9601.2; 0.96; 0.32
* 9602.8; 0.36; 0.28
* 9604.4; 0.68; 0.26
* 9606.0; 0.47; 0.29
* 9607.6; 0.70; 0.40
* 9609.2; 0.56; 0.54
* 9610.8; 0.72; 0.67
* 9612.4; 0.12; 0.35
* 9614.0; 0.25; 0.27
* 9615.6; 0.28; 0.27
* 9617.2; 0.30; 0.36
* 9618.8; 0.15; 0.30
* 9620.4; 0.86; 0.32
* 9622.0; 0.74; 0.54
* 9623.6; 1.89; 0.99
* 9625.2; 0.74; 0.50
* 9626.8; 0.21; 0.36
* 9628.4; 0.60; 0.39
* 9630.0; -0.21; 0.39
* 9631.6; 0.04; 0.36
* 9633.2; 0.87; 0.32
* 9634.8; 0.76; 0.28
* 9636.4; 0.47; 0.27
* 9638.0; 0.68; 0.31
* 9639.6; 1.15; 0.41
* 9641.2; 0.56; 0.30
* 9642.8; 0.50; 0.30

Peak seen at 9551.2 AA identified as [O III] 5007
